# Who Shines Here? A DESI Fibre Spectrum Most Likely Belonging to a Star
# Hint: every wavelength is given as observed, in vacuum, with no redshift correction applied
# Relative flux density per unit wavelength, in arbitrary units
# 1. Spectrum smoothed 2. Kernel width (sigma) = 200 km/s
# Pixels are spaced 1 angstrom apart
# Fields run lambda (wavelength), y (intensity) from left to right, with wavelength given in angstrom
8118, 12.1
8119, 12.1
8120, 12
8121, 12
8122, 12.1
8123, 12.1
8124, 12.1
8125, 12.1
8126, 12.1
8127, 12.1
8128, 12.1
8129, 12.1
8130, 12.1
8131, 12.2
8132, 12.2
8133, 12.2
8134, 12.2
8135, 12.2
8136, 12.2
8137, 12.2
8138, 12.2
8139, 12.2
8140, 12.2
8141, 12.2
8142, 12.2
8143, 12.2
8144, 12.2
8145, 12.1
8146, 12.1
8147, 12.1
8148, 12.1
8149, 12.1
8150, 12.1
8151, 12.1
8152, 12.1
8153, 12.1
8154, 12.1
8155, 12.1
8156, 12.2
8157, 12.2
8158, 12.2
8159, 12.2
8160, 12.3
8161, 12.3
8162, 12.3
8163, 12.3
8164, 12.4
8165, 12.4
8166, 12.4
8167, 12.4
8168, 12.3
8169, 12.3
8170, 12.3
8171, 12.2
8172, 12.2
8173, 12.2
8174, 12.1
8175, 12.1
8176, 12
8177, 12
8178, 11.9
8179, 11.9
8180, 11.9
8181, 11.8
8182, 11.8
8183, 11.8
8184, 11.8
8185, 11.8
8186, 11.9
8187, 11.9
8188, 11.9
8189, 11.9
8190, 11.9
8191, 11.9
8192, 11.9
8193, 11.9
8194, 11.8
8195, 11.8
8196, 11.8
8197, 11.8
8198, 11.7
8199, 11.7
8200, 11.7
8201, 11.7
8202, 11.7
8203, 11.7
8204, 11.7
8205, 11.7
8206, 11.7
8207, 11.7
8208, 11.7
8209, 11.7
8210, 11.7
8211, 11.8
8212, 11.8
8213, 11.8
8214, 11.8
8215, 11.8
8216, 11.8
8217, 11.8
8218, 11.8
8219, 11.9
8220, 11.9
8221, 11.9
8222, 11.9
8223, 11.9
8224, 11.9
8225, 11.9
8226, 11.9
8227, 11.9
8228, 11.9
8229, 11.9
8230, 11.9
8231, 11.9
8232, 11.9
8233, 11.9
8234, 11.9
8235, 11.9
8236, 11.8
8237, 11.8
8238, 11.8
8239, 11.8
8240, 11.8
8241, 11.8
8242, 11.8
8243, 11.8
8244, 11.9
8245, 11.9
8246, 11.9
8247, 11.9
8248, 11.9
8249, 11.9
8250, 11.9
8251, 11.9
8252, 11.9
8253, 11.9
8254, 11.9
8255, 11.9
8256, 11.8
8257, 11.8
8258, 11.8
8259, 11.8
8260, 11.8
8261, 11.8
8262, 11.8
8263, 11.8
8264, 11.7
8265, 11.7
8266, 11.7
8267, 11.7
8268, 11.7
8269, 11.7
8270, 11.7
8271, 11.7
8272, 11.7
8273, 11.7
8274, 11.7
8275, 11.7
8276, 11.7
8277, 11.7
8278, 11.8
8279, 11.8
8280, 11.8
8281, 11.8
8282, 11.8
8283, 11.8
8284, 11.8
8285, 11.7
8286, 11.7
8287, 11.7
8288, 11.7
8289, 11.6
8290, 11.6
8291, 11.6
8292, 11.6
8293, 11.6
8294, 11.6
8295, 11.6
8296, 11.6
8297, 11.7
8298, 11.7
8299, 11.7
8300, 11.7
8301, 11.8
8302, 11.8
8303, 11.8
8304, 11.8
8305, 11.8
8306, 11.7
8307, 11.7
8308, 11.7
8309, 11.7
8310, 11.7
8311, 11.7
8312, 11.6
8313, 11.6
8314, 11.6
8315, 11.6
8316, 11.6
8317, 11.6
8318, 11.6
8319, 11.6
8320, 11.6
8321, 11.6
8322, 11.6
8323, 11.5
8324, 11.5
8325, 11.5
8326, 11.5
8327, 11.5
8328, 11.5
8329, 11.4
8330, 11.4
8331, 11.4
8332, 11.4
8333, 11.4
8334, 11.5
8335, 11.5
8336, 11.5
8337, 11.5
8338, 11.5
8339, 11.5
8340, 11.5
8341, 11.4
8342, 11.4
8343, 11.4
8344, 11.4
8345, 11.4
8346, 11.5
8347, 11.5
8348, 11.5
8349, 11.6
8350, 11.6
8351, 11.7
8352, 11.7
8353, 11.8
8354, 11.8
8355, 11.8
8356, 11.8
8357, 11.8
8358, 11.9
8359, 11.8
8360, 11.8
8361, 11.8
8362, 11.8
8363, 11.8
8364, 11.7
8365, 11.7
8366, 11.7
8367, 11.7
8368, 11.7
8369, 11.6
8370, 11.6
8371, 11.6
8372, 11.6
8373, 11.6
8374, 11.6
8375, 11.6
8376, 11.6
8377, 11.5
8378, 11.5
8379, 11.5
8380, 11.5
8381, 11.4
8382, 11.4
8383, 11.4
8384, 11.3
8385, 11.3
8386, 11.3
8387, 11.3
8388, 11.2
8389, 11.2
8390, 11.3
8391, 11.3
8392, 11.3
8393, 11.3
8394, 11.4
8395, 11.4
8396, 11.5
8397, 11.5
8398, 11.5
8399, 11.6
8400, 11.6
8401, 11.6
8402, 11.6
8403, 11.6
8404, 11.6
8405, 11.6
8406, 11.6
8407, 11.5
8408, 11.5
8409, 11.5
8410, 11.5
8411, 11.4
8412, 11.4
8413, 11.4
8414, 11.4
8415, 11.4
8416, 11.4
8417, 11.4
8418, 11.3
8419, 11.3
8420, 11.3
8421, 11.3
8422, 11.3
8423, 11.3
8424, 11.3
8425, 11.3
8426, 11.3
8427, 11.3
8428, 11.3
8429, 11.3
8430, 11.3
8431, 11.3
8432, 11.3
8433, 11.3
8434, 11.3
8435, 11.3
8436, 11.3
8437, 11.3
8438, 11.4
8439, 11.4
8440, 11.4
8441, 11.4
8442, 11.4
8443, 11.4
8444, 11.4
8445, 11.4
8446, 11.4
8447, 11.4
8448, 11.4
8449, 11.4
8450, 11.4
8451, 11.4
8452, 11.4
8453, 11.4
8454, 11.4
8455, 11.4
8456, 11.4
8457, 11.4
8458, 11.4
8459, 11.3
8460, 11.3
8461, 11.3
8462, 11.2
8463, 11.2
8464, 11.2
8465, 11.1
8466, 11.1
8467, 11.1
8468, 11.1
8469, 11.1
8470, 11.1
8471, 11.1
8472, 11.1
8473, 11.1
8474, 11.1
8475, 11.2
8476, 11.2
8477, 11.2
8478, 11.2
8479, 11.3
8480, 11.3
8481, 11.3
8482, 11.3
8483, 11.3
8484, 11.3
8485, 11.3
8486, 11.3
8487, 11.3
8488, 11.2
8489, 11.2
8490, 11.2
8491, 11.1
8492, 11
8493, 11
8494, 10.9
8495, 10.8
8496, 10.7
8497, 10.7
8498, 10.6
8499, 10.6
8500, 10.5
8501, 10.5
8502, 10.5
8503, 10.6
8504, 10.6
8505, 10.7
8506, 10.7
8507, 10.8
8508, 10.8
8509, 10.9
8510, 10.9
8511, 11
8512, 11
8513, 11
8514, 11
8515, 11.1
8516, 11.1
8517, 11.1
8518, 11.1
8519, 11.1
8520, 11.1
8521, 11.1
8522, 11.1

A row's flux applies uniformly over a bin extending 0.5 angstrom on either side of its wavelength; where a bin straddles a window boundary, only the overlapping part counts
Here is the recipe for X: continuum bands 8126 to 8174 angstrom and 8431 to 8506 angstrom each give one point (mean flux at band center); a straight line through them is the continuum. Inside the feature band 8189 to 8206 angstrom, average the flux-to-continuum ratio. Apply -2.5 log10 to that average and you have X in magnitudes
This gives 0.024 mag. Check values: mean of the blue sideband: 12.2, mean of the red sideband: 11.2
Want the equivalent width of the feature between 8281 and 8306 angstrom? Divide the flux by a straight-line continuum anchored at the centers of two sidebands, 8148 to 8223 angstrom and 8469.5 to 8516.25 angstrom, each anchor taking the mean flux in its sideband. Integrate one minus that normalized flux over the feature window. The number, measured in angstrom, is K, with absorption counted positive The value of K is -0.2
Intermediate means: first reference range 12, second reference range 11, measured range 11.7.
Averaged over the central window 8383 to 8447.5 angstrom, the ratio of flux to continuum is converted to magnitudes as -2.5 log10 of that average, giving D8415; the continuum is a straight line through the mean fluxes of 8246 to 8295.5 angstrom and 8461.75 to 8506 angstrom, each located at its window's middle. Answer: -0.012 mag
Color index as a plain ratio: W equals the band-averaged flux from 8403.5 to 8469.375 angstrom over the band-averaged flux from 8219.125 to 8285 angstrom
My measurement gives 0.96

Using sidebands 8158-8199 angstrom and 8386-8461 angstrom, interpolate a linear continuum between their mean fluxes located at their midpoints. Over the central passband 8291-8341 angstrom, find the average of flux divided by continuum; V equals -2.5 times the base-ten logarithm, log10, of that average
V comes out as 0.01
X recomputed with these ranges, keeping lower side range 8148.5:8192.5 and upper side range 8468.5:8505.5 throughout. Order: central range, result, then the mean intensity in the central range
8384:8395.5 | 0.00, 11.3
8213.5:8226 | 0.01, 11.9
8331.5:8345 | 0.01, 11.5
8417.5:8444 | -0.01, 11.3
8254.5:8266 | 0.00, 11.8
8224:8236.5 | 0.00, 11.9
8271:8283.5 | 0.00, 11.7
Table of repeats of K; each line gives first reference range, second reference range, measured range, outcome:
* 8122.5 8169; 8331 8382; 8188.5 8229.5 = 0.7 angstrom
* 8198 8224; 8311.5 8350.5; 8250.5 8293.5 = -0.4 angstrom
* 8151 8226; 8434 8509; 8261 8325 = -0.2 angstrom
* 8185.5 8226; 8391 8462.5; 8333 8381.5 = -0.3 angstrom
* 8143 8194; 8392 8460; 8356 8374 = -0.2 angstrom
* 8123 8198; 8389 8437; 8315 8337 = 0.2 angstrom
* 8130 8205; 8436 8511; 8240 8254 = -0.1 angstrom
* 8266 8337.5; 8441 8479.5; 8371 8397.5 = 0.1 angstrom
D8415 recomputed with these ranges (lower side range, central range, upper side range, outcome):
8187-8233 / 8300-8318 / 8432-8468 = -0.01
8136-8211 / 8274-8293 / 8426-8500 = 0.00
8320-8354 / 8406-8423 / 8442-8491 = 0.00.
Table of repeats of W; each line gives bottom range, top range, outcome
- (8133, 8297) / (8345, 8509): 0.95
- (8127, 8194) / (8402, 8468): 0.94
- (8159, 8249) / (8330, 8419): 0.97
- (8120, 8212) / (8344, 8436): 0.96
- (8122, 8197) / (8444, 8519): 0.92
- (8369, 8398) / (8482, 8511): 0.95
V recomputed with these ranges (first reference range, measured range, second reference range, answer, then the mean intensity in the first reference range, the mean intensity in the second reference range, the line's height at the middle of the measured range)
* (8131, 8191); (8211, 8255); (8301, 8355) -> 0.00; 12.1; 11.6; 11.9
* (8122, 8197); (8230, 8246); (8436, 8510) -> 0.00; 12.1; 11.1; 11.9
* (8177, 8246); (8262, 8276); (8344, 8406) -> 0.00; 11.8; 11.6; 11.7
